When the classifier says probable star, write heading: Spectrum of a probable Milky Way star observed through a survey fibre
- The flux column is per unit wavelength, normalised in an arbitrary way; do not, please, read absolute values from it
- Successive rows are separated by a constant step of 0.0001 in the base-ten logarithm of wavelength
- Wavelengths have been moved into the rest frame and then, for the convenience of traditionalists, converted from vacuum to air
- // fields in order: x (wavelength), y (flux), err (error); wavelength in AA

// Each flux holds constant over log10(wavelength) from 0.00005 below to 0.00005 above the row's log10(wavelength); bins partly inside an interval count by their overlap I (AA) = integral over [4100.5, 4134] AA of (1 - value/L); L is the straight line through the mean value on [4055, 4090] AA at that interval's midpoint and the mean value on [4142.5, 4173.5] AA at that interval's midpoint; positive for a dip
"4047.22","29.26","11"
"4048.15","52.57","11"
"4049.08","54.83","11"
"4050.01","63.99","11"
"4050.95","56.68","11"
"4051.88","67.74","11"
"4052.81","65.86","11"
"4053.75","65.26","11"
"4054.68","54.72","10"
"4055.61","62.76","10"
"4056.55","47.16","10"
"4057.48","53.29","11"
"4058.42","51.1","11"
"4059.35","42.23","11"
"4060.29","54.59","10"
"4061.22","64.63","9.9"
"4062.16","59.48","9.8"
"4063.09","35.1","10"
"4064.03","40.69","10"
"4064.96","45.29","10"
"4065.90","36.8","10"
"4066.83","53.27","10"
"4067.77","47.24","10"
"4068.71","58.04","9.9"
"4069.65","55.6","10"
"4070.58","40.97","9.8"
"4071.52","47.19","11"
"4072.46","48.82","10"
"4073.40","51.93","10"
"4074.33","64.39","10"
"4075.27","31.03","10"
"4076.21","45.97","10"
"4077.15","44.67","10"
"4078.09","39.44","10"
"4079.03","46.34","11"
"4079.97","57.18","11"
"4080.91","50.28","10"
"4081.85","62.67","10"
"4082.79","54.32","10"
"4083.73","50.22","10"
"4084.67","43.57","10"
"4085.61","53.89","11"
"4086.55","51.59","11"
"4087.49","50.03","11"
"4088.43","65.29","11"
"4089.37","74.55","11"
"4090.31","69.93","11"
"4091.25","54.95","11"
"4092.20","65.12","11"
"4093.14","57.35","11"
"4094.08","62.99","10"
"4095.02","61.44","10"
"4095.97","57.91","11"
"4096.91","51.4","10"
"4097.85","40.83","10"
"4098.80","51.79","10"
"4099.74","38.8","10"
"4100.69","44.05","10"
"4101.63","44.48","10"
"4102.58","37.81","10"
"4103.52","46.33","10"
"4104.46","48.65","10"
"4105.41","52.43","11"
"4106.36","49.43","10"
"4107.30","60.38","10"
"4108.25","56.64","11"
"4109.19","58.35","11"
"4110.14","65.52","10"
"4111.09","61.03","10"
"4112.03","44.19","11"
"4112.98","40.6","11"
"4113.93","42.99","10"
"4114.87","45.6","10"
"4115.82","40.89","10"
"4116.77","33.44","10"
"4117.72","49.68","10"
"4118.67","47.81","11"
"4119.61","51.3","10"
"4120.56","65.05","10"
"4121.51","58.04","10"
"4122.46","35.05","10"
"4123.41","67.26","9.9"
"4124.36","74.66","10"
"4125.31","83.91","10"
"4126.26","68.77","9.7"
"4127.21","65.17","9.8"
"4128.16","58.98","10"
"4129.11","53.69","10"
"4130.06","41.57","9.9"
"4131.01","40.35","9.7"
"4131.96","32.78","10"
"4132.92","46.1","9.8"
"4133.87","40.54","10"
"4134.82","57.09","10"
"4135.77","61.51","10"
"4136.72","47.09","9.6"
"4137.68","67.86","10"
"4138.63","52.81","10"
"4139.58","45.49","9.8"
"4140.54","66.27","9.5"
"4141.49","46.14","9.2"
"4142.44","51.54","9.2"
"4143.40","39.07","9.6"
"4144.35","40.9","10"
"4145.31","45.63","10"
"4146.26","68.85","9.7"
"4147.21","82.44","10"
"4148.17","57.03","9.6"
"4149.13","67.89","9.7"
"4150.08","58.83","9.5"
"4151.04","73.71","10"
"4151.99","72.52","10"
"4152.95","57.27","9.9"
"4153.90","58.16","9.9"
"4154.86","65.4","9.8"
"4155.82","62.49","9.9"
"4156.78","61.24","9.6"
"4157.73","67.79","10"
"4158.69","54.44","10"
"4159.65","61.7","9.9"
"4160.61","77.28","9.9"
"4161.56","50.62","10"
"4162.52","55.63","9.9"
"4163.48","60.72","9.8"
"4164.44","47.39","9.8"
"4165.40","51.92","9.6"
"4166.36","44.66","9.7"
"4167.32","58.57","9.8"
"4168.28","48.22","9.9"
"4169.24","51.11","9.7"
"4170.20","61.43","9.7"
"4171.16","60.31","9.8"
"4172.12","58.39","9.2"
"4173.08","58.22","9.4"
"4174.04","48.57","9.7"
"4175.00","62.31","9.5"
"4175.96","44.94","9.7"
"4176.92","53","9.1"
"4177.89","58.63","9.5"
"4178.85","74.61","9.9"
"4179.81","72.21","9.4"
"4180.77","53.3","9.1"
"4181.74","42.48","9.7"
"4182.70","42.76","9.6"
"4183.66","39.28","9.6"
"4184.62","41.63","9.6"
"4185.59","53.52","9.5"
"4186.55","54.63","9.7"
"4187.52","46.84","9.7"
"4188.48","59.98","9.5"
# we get 2.0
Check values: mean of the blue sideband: 51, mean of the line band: 51.7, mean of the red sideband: 58.6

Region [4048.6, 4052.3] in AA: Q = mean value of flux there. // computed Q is 60.7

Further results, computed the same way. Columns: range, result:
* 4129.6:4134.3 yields 40.2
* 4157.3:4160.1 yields 61.1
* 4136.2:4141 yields 55.9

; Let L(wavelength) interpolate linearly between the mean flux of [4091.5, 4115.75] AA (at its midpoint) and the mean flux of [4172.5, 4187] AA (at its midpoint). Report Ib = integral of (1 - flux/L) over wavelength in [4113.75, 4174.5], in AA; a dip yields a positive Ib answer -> -3.9 AA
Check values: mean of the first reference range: 51.3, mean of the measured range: 55.8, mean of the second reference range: 53.4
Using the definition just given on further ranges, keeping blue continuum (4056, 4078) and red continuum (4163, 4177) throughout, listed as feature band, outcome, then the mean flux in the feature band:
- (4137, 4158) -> -2.57 AA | 59.3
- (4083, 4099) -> -2.20 AA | 56.7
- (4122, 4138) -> -1.06 AA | 55.3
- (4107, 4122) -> -0.05 AA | 51.2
